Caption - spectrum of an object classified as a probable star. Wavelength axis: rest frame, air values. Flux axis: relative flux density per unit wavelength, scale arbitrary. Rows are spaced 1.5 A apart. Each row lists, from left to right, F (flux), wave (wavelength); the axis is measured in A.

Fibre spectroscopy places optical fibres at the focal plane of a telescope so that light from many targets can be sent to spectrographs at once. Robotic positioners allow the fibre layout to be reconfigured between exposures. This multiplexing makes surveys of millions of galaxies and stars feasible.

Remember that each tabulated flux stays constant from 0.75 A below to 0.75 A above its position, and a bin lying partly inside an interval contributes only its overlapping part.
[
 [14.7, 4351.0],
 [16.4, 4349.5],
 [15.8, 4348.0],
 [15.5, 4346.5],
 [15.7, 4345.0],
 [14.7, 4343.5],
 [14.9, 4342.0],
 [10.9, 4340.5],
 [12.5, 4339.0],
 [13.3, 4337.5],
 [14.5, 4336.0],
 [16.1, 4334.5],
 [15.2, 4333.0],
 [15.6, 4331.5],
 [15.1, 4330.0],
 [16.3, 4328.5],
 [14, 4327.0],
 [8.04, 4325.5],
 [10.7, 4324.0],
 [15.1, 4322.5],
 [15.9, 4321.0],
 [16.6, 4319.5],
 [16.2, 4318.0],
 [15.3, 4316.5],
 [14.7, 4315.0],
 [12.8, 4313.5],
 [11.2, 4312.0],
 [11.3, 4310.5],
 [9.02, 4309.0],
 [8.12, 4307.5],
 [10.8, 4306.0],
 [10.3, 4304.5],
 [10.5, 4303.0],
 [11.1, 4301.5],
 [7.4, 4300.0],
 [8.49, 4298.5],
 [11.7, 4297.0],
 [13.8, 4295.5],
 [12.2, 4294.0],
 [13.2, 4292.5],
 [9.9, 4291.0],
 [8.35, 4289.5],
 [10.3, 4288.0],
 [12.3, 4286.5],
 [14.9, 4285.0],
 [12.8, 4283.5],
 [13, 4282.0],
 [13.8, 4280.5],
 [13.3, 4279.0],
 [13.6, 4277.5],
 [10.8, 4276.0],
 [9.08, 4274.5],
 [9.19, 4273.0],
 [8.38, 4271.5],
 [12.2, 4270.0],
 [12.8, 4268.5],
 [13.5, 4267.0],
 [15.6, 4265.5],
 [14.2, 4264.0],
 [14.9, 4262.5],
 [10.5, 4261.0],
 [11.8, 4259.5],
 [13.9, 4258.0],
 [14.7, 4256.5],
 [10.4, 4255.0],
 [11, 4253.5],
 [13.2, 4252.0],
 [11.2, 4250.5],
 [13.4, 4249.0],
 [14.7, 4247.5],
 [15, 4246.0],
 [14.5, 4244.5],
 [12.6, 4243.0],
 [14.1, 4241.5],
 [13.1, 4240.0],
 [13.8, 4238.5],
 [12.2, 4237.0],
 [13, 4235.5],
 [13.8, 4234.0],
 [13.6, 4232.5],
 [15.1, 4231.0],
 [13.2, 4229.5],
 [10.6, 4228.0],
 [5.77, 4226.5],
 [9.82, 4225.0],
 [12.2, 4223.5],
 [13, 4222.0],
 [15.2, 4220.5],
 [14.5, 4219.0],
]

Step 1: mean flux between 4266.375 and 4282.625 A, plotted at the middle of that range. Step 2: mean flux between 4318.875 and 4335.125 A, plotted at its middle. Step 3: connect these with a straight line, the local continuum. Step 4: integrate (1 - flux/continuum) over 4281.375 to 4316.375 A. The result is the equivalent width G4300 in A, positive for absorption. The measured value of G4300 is 4.5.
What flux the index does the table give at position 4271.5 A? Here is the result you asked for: 8.38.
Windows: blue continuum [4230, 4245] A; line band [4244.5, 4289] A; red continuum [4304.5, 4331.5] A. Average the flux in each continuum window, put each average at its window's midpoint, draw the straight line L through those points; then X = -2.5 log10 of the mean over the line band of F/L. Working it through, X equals 0.07 mag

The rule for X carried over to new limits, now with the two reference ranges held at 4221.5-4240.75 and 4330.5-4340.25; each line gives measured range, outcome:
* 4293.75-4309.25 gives 0.31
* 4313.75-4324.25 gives -0.07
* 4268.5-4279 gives 0.20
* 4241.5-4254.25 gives -0.06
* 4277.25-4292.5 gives 0.09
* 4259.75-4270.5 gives -0.03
